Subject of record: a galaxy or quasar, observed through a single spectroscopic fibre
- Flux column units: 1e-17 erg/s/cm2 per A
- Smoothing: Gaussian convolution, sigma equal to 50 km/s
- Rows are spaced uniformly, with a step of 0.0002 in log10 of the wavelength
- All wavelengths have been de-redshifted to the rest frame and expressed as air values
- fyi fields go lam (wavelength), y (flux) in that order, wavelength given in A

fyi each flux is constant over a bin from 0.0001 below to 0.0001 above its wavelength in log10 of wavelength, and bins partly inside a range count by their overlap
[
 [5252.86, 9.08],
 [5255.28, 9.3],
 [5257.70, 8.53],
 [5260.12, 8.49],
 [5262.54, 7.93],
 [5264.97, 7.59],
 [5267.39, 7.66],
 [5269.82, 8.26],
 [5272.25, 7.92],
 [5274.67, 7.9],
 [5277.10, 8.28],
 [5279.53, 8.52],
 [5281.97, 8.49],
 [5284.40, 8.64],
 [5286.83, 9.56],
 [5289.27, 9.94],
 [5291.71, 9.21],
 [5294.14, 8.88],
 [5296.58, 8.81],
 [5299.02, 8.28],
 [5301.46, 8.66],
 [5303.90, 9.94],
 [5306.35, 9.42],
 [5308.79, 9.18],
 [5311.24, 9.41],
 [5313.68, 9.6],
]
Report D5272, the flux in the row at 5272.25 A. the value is 7.92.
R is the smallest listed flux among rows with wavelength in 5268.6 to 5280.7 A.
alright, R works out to 7.9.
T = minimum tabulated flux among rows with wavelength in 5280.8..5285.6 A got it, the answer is 8.49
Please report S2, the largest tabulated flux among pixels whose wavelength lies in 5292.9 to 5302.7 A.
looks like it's 8.88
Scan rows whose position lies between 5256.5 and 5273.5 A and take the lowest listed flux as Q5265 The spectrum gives 7.59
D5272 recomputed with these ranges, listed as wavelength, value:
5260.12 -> 8.49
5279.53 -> 8.52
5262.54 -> 7.93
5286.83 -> 9.56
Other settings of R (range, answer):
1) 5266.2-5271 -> 7.66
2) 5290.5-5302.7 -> 8.28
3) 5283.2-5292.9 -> 8.64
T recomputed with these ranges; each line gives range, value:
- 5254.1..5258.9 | 8.53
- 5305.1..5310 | 9.18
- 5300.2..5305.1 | 8.66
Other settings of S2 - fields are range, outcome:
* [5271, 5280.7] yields 8.52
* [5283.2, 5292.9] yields 9.94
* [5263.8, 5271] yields 8.26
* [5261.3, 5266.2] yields 7.93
